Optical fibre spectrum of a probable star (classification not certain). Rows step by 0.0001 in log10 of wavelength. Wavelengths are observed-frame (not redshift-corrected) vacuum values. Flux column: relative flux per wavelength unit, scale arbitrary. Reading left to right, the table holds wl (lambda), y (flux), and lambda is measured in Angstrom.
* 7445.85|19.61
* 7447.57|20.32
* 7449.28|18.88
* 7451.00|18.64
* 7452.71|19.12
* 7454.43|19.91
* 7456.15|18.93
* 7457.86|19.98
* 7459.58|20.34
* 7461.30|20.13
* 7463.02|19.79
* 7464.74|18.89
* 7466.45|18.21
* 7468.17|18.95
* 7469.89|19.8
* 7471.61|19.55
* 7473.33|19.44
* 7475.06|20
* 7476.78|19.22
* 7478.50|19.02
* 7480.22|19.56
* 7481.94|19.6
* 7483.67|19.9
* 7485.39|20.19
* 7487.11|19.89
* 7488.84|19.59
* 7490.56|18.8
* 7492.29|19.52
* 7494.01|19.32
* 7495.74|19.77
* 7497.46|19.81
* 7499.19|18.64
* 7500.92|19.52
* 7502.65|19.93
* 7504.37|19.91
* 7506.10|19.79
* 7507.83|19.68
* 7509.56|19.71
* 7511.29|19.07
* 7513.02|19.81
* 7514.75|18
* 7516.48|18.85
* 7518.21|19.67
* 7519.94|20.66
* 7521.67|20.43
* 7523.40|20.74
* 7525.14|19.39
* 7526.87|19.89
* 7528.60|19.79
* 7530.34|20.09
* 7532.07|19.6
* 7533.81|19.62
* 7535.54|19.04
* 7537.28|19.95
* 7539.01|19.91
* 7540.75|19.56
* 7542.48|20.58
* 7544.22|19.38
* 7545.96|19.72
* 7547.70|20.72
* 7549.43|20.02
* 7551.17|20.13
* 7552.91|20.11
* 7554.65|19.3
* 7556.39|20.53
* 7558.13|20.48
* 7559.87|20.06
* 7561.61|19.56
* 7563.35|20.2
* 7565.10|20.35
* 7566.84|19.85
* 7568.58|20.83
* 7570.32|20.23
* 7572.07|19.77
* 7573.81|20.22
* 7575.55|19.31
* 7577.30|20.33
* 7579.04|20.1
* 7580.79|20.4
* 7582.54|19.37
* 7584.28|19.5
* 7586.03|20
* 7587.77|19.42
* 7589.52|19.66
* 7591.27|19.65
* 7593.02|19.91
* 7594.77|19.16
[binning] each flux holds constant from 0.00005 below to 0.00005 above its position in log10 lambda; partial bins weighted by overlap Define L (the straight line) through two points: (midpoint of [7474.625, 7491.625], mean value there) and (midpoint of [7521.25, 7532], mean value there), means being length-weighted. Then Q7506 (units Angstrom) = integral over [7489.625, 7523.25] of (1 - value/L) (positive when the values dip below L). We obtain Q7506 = 0.4 Angstrom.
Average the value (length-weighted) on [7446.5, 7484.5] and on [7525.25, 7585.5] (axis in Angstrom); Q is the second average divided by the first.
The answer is 1.03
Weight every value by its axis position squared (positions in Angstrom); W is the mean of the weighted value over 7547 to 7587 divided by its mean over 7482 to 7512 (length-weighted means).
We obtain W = 1.0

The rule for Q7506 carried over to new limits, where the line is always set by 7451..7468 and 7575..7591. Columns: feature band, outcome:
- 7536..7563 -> -0.4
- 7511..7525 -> 0.0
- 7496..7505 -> 0.0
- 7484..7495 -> 0.0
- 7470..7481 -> 0.0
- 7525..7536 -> 0.0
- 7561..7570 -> -0.2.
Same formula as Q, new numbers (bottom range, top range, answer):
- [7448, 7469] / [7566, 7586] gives 1.03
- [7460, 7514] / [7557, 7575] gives 1.03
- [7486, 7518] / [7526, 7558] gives 1.02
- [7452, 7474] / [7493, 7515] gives 1.00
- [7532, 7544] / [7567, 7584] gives 1.01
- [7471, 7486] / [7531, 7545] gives 1.01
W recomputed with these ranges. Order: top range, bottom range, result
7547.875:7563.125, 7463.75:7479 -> 1.07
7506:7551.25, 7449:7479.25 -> 1.04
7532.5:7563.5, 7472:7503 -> 1.04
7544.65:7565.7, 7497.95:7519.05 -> 1.05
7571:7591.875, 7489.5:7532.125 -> 1.03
